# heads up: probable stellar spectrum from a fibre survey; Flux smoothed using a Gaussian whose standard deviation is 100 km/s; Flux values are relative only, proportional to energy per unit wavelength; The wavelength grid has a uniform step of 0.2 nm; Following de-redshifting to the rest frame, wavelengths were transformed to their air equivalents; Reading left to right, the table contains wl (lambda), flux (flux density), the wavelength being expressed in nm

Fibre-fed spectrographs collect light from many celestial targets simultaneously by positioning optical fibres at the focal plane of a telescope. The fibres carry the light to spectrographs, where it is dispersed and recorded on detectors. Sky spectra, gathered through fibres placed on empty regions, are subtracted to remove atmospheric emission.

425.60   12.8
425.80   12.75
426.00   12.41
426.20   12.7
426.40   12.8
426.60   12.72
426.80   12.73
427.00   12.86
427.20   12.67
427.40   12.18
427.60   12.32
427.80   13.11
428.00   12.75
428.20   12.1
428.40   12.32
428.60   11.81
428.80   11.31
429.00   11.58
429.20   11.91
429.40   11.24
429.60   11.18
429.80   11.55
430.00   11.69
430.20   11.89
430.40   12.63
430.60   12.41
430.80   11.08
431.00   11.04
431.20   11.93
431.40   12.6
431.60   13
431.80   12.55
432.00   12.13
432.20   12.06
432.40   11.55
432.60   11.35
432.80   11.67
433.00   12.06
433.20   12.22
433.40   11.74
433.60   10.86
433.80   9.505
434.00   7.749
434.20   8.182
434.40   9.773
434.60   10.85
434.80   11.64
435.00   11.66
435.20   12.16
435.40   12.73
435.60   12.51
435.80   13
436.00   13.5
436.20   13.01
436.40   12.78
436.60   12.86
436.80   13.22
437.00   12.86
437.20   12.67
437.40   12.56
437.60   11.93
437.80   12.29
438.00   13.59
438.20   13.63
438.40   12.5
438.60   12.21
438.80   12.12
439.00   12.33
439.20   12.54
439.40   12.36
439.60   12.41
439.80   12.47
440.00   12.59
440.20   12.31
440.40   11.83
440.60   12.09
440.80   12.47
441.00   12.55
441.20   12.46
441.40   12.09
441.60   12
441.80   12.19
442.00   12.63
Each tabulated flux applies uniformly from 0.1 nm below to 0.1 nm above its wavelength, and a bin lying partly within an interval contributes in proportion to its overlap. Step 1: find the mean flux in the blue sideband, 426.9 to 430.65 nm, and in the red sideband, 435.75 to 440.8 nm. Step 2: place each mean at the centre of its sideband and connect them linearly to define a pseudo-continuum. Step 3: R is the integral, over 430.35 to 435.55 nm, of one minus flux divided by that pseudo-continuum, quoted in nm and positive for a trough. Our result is 0.37 nm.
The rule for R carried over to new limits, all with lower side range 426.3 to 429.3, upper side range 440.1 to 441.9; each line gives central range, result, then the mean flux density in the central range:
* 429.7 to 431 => 0.05 nm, 11.8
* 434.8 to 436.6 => -0.05 nm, 12.6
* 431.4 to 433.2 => 0.03 nm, 12.1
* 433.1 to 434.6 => 0.27 nm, 10.1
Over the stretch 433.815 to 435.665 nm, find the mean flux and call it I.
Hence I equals 10.7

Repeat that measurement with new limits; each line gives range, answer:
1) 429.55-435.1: 11.4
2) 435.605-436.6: 13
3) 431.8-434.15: 11.2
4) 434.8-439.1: 12.6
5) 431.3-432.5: 12.3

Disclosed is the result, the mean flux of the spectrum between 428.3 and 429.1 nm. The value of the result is 11.8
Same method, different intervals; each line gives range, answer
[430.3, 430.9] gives 12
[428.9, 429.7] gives 11.5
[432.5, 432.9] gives 11.5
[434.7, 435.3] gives 11.8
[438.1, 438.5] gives 13.1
